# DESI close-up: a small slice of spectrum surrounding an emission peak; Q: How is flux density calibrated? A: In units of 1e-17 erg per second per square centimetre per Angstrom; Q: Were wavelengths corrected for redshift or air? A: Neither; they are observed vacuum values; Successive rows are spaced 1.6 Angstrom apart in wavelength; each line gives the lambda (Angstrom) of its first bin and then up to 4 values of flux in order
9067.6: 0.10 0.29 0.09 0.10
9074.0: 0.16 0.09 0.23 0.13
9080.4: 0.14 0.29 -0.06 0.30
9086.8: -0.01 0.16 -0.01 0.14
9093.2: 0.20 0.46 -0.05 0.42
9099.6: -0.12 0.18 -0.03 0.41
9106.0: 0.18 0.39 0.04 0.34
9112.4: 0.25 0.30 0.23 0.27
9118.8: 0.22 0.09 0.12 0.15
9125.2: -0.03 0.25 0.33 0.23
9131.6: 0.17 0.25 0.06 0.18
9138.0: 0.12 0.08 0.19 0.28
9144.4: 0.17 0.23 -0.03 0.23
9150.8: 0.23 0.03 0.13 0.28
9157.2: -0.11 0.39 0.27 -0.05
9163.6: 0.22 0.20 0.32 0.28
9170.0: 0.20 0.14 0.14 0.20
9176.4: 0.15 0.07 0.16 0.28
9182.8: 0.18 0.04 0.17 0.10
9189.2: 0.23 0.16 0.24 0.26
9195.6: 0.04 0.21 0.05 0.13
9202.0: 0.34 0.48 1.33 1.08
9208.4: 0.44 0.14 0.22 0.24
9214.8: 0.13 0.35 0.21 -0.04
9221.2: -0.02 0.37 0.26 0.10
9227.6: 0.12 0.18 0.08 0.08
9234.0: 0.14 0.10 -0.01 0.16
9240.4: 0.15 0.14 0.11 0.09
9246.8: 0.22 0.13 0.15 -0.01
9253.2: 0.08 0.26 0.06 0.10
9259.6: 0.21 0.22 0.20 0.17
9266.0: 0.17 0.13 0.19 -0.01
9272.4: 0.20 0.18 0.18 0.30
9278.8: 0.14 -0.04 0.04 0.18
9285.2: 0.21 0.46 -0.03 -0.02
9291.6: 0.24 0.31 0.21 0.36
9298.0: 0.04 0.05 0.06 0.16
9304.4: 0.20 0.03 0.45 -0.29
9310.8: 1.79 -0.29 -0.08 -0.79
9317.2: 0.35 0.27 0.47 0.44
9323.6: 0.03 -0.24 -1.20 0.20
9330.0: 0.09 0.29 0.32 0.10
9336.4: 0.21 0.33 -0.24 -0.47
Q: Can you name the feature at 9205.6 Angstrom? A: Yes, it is H-beta 4861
